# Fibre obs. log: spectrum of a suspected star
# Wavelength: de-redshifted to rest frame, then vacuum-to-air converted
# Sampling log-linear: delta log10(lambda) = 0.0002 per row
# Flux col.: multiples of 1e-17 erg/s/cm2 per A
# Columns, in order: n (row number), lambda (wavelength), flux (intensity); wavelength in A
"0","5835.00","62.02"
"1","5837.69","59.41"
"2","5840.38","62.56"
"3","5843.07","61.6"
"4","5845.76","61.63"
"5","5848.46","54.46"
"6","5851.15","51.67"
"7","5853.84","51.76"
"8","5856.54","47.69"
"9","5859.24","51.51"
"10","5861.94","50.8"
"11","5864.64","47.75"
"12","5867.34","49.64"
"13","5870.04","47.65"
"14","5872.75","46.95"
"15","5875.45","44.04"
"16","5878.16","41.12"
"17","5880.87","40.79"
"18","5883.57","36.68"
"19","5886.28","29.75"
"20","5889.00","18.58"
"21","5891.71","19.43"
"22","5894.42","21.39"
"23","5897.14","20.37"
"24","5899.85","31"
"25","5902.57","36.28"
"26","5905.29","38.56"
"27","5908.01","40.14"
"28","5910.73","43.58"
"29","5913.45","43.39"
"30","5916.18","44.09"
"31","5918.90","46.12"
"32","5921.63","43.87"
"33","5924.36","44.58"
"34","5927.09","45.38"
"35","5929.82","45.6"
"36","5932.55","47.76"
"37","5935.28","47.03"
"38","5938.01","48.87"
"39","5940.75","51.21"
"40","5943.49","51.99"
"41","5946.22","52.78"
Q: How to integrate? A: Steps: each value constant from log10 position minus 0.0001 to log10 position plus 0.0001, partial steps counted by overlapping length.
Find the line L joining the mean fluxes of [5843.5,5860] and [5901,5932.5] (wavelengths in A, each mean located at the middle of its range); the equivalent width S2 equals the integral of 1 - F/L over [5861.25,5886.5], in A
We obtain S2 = 3.1 A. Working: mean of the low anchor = 53.6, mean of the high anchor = 43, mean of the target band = 43.9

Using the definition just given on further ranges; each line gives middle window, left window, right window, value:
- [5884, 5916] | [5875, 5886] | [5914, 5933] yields 7.9 A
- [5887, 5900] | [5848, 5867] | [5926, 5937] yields 7.2 A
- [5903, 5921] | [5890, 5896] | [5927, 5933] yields -4.8 A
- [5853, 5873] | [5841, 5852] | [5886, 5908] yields -0.6 A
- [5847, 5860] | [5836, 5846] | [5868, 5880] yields 0.8 A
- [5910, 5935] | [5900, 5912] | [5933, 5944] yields -0.5 A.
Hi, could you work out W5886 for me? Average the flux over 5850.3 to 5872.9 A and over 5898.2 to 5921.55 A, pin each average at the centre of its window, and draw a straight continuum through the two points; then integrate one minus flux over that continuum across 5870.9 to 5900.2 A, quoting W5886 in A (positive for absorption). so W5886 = 8.6 A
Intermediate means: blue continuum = 49.6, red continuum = 40.3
